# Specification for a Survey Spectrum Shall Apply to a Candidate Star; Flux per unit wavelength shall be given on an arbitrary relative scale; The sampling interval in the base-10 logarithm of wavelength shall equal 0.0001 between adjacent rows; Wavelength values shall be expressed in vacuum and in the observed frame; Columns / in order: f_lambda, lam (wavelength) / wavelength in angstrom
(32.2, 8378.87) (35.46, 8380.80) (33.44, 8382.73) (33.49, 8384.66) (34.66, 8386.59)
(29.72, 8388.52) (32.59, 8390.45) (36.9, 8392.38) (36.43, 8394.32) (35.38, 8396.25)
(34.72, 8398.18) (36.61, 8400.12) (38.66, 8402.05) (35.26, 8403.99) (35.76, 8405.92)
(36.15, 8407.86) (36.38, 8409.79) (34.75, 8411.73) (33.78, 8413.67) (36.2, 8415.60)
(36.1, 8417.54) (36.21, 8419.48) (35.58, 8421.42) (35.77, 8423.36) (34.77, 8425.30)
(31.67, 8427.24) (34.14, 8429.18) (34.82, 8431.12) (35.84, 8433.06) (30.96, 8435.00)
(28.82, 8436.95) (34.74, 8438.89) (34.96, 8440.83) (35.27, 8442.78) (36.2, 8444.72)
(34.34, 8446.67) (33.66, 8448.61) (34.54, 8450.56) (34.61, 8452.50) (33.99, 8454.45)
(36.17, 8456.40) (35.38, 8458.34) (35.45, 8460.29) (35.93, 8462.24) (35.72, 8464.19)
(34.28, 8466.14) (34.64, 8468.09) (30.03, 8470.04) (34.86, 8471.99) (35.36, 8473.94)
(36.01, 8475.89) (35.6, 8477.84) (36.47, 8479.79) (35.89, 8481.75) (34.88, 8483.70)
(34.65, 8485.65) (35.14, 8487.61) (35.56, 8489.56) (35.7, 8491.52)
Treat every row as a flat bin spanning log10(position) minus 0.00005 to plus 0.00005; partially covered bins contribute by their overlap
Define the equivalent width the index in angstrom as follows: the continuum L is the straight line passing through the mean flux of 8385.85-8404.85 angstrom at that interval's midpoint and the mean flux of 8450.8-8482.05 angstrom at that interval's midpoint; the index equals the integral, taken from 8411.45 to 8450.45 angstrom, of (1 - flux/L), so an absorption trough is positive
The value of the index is 0.7 angstrom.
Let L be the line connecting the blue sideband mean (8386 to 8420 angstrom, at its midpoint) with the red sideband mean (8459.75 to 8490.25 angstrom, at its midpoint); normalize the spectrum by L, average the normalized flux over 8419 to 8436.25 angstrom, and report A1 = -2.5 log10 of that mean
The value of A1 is 0.03 mag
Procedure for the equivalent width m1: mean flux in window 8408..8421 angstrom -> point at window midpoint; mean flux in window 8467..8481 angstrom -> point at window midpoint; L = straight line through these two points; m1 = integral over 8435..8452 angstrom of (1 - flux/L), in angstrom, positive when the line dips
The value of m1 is 0.6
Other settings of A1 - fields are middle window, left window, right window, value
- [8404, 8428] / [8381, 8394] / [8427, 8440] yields -0.06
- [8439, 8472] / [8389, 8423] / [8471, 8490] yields 0.03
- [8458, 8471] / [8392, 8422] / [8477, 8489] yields 0.03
